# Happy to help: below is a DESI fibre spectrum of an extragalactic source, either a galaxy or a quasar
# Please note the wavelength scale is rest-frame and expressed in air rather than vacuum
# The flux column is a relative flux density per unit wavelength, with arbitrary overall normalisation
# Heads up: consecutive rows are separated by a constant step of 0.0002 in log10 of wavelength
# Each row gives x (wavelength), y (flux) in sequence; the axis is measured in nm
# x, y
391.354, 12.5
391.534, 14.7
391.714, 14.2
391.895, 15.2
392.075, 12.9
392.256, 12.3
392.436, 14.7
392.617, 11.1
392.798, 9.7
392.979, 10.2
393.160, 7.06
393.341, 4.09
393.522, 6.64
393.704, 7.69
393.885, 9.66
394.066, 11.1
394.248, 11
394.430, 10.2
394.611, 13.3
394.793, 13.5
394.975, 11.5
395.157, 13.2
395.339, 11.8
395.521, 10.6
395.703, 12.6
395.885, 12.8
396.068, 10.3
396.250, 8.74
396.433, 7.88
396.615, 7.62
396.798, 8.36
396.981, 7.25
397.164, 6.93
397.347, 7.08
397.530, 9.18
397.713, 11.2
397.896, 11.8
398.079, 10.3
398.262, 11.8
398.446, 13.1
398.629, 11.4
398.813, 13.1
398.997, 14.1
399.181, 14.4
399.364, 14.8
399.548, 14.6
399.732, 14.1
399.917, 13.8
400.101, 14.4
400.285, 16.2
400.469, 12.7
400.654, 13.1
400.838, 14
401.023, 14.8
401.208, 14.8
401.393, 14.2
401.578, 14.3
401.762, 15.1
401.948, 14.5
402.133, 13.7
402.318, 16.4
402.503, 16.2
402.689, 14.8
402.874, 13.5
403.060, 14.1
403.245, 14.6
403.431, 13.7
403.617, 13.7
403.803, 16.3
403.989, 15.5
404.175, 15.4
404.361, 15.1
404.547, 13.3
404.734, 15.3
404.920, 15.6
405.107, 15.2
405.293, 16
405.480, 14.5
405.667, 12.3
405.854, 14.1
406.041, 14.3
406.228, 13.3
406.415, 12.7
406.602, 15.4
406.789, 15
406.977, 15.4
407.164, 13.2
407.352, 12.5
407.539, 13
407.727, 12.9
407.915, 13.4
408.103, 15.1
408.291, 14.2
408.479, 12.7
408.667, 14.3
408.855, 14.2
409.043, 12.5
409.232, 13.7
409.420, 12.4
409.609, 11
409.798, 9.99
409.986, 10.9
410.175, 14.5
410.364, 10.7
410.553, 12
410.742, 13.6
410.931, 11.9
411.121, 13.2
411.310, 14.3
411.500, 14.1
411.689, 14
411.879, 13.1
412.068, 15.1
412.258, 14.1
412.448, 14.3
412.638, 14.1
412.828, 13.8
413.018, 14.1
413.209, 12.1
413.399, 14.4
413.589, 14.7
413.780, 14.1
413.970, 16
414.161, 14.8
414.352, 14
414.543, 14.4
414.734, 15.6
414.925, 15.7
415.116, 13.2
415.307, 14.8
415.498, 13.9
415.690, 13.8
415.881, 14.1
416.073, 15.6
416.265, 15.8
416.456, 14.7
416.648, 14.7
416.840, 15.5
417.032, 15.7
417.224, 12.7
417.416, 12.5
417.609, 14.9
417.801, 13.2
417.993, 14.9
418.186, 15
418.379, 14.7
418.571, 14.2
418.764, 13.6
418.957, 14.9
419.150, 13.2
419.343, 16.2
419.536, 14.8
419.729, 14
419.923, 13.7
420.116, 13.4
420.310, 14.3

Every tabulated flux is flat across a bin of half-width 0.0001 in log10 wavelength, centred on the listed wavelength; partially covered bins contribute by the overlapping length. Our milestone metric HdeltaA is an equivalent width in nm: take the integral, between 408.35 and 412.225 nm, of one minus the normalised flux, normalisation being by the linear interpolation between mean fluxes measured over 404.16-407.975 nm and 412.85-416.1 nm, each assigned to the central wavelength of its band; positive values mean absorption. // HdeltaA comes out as 0.363 nm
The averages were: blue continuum 14.2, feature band 12.9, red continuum 14.4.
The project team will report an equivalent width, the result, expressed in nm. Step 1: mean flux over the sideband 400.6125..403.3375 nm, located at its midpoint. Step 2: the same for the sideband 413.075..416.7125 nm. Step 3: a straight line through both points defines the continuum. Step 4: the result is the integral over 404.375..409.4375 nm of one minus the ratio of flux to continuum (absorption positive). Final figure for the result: 0.20 nm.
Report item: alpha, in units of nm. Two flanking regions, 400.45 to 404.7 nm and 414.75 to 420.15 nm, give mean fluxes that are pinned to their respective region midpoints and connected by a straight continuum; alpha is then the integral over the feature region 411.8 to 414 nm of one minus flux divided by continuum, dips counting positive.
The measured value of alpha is 0.055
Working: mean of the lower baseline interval 14.6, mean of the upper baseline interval 14.4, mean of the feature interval 14.1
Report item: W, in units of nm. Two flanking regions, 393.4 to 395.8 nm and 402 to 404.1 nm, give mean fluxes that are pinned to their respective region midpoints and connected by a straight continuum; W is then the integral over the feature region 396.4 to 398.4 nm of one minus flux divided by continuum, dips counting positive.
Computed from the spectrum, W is 0.50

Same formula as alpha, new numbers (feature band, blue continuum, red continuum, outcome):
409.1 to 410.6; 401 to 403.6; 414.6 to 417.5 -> 0.27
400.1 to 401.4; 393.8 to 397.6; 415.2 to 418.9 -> -0.35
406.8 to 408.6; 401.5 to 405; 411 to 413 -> 0.09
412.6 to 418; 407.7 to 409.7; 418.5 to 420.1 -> -0.19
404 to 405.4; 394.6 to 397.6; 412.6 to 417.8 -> -0.36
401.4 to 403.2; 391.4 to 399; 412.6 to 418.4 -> -0.40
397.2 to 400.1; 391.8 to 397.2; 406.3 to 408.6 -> -0.20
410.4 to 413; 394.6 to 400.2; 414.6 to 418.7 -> 0.02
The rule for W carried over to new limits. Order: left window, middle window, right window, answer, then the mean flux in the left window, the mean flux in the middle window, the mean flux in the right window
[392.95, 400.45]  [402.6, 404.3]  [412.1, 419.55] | -0.337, 11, 14.6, 14.4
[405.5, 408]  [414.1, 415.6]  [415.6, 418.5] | -0.021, 13.7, 14.5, 14.5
